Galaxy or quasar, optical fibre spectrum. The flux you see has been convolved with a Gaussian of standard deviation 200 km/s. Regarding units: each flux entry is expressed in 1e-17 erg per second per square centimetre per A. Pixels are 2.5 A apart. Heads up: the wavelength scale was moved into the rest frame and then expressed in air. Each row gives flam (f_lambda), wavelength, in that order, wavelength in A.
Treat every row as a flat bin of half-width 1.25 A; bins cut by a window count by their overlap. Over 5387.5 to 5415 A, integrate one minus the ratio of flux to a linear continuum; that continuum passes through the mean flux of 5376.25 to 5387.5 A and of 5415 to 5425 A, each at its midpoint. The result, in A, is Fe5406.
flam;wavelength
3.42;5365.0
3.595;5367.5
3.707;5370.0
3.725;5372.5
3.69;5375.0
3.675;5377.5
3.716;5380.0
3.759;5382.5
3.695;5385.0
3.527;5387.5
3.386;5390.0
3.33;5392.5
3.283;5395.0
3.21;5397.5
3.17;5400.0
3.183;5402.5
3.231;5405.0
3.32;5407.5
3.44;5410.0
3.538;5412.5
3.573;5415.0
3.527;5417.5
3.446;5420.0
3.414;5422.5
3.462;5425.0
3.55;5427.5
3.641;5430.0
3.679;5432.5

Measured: 1.92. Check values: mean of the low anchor 3.69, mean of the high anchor 3.48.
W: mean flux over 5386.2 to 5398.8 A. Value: 3.35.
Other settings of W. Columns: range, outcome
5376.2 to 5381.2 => 3.7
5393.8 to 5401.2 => 3.22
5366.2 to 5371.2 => 3.65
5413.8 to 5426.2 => 3.48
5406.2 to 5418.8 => 3.48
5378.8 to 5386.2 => 3.72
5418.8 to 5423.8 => 3.43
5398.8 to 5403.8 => 3.18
